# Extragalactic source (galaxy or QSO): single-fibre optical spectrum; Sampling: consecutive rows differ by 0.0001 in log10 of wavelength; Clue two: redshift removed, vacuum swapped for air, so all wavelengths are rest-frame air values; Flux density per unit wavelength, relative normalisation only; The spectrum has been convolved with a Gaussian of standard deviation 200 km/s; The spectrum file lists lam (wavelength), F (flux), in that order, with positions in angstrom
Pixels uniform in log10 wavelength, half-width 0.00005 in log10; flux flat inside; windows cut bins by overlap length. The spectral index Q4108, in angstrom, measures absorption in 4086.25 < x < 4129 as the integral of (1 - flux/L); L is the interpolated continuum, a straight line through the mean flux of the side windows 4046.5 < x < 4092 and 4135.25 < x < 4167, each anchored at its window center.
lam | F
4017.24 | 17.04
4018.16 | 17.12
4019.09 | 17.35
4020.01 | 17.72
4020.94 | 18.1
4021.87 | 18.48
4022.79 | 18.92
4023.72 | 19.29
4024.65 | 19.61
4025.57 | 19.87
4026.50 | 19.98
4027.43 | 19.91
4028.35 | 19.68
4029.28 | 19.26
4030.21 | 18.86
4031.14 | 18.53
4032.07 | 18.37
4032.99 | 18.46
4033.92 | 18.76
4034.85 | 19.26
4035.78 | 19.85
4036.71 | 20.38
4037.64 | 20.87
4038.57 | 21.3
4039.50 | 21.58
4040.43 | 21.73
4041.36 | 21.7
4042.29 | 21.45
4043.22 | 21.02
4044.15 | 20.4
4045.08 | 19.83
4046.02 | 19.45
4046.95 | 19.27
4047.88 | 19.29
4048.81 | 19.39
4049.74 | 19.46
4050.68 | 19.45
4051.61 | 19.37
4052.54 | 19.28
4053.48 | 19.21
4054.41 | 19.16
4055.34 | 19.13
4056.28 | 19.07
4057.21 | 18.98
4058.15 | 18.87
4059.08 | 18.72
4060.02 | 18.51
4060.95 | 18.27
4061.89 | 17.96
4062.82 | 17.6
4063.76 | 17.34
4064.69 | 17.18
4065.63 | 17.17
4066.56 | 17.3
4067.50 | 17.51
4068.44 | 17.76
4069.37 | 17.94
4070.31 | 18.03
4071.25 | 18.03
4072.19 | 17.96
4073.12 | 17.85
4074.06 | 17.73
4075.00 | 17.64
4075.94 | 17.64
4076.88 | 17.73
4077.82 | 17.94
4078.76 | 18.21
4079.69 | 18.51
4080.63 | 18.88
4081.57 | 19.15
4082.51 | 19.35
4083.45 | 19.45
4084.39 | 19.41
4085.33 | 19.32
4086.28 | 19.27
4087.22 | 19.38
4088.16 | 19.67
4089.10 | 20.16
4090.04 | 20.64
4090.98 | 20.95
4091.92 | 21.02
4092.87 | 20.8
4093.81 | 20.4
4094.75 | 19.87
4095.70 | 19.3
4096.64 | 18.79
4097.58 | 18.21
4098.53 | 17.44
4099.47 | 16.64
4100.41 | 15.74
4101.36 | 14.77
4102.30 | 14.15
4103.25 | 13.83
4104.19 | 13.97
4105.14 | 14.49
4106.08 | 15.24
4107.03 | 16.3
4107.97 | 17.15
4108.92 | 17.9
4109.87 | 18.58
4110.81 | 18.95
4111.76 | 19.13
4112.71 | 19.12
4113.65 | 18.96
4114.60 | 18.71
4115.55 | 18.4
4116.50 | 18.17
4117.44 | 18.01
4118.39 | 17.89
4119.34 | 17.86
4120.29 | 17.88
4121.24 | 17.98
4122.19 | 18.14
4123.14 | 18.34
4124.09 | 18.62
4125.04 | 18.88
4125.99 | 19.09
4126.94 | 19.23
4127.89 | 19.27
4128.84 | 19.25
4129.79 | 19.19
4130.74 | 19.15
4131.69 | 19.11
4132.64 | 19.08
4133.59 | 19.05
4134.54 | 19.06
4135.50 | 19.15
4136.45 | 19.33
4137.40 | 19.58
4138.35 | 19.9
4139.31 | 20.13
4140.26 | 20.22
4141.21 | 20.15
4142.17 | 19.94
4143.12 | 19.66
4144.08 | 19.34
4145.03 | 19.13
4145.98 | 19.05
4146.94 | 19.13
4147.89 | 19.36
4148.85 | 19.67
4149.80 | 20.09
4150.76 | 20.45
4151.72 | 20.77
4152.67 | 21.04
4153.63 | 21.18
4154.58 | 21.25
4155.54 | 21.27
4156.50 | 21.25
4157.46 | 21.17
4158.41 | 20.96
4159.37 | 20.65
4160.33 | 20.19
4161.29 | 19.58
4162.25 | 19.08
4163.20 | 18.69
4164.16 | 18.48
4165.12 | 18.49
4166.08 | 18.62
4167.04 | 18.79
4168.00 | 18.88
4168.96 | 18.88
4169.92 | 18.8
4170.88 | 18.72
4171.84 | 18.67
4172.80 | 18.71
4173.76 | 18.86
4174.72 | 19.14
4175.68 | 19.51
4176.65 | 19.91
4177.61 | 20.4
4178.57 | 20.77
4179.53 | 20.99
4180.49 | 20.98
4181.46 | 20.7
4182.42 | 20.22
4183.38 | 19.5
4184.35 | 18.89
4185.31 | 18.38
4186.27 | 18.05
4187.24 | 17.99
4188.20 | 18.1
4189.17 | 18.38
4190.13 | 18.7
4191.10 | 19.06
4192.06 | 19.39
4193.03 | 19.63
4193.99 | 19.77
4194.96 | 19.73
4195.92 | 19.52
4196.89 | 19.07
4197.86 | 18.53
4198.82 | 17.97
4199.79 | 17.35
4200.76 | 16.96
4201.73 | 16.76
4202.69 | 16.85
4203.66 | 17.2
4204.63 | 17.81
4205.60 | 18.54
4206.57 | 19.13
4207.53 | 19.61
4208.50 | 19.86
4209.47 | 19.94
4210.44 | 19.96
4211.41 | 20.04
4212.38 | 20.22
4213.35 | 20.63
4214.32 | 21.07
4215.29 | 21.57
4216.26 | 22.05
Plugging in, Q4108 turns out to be 2.4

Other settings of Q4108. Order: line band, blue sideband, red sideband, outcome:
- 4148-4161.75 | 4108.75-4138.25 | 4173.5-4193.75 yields -1.1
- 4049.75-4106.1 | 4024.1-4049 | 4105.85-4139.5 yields 3.1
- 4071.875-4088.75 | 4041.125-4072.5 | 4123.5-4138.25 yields 0.3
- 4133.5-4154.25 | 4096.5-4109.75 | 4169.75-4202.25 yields -2.7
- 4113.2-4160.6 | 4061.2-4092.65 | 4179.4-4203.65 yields -2.0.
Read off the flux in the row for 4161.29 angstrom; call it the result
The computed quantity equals 19.58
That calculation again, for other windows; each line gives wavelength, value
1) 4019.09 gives 17.35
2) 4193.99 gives 19.77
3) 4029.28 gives 19.26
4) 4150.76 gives 20.45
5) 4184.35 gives 18.89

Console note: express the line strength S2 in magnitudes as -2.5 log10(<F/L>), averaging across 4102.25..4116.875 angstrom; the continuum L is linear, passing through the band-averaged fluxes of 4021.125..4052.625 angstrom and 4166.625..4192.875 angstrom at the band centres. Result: 0.140 mag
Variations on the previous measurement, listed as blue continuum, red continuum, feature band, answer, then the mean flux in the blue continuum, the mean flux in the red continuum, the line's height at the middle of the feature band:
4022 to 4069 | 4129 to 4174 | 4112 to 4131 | 0.052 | 19.3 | 19.6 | 19.5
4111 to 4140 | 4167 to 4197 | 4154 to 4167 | -0.045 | 18.9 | 19.3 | 19.1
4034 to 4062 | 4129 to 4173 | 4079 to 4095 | -0.003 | 19.7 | 19.6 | 19.7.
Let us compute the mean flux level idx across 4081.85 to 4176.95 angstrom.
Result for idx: 18.9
